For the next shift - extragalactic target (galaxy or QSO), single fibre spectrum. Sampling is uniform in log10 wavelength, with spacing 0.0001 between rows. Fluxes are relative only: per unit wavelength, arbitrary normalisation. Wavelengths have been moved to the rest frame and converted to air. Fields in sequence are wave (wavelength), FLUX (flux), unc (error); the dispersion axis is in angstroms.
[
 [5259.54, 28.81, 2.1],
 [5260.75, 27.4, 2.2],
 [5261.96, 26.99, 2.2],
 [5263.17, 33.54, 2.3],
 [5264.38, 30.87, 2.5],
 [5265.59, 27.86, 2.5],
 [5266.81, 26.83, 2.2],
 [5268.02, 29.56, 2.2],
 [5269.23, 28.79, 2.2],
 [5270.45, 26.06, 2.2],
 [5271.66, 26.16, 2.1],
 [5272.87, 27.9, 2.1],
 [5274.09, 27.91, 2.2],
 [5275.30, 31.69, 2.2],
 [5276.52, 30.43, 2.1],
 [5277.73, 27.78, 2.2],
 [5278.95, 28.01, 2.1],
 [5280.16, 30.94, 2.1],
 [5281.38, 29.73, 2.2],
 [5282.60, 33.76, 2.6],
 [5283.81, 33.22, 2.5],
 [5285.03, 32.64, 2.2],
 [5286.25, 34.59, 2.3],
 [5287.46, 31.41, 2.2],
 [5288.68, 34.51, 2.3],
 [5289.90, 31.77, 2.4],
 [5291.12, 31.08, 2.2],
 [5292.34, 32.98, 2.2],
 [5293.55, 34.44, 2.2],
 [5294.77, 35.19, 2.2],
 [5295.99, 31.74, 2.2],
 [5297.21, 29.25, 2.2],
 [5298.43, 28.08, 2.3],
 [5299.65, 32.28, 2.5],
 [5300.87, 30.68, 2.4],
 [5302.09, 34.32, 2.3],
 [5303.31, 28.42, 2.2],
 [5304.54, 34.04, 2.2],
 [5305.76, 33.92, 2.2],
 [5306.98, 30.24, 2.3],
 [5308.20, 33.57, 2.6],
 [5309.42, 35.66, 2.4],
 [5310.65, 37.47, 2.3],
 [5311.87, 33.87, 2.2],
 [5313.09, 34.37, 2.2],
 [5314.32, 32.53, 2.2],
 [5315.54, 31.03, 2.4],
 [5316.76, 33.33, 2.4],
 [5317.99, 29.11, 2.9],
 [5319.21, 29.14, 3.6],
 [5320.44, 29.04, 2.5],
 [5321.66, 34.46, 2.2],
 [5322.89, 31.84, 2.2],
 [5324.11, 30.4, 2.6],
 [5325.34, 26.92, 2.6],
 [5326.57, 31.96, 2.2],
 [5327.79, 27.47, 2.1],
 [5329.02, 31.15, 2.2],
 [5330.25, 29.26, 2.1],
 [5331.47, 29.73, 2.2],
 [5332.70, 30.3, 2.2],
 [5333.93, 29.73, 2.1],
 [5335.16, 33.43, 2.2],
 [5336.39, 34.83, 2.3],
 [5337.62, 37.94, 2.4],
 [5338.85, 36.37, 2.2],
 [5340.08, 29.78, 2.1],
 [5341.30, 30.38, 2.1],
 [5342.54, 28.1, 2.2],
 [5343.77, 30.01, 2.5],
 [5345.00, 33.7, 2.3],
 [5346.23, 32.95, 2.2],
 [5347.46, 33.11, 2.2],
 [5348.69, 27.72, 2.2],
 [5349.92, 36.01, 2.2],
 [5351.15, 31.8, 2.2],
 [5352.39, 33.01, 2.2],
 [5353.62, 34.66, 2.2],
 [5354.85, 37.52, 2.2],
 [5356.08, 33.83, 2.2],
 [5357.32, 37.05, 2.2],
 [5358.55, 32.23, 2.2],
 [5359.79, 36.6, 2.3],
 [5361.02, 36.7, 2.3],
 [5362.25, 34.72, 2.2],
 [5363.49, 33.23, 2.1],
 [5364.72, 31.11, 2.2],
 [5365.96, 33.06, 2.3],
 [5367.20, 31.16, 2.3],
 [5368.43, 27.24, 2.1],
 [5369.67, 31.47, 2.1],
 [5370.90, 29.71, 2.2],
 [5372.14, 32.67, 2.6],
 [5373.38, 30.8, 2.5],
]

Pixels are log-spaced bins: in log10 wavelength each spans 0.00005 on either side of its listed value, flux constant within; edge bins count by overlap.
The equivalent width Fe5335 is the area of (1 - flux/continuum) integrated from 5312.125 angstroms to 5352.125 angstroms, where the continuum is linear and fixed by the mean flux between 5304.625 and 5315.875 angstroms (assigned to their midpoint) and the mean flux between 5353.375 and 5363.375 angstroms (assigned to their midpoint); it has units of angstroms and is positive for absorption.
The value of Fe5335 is 3.4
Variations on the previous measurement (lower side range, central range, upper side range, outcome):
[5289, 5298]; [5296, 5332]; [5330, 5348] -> 0.8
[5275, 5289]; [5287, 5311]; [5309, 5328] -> -0.6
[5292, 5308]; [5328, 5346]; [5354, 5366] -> 1.0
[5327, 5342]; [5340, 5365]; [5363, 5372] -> -1.5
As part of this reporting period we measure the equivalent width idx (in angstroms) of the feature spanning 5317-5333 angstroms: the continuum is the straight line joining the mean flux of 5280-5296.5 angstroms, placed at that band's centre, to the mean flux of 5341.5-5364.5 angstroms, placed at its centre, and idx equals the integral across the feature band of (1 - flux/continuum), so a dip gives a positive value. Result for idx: 1.4 angstroms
